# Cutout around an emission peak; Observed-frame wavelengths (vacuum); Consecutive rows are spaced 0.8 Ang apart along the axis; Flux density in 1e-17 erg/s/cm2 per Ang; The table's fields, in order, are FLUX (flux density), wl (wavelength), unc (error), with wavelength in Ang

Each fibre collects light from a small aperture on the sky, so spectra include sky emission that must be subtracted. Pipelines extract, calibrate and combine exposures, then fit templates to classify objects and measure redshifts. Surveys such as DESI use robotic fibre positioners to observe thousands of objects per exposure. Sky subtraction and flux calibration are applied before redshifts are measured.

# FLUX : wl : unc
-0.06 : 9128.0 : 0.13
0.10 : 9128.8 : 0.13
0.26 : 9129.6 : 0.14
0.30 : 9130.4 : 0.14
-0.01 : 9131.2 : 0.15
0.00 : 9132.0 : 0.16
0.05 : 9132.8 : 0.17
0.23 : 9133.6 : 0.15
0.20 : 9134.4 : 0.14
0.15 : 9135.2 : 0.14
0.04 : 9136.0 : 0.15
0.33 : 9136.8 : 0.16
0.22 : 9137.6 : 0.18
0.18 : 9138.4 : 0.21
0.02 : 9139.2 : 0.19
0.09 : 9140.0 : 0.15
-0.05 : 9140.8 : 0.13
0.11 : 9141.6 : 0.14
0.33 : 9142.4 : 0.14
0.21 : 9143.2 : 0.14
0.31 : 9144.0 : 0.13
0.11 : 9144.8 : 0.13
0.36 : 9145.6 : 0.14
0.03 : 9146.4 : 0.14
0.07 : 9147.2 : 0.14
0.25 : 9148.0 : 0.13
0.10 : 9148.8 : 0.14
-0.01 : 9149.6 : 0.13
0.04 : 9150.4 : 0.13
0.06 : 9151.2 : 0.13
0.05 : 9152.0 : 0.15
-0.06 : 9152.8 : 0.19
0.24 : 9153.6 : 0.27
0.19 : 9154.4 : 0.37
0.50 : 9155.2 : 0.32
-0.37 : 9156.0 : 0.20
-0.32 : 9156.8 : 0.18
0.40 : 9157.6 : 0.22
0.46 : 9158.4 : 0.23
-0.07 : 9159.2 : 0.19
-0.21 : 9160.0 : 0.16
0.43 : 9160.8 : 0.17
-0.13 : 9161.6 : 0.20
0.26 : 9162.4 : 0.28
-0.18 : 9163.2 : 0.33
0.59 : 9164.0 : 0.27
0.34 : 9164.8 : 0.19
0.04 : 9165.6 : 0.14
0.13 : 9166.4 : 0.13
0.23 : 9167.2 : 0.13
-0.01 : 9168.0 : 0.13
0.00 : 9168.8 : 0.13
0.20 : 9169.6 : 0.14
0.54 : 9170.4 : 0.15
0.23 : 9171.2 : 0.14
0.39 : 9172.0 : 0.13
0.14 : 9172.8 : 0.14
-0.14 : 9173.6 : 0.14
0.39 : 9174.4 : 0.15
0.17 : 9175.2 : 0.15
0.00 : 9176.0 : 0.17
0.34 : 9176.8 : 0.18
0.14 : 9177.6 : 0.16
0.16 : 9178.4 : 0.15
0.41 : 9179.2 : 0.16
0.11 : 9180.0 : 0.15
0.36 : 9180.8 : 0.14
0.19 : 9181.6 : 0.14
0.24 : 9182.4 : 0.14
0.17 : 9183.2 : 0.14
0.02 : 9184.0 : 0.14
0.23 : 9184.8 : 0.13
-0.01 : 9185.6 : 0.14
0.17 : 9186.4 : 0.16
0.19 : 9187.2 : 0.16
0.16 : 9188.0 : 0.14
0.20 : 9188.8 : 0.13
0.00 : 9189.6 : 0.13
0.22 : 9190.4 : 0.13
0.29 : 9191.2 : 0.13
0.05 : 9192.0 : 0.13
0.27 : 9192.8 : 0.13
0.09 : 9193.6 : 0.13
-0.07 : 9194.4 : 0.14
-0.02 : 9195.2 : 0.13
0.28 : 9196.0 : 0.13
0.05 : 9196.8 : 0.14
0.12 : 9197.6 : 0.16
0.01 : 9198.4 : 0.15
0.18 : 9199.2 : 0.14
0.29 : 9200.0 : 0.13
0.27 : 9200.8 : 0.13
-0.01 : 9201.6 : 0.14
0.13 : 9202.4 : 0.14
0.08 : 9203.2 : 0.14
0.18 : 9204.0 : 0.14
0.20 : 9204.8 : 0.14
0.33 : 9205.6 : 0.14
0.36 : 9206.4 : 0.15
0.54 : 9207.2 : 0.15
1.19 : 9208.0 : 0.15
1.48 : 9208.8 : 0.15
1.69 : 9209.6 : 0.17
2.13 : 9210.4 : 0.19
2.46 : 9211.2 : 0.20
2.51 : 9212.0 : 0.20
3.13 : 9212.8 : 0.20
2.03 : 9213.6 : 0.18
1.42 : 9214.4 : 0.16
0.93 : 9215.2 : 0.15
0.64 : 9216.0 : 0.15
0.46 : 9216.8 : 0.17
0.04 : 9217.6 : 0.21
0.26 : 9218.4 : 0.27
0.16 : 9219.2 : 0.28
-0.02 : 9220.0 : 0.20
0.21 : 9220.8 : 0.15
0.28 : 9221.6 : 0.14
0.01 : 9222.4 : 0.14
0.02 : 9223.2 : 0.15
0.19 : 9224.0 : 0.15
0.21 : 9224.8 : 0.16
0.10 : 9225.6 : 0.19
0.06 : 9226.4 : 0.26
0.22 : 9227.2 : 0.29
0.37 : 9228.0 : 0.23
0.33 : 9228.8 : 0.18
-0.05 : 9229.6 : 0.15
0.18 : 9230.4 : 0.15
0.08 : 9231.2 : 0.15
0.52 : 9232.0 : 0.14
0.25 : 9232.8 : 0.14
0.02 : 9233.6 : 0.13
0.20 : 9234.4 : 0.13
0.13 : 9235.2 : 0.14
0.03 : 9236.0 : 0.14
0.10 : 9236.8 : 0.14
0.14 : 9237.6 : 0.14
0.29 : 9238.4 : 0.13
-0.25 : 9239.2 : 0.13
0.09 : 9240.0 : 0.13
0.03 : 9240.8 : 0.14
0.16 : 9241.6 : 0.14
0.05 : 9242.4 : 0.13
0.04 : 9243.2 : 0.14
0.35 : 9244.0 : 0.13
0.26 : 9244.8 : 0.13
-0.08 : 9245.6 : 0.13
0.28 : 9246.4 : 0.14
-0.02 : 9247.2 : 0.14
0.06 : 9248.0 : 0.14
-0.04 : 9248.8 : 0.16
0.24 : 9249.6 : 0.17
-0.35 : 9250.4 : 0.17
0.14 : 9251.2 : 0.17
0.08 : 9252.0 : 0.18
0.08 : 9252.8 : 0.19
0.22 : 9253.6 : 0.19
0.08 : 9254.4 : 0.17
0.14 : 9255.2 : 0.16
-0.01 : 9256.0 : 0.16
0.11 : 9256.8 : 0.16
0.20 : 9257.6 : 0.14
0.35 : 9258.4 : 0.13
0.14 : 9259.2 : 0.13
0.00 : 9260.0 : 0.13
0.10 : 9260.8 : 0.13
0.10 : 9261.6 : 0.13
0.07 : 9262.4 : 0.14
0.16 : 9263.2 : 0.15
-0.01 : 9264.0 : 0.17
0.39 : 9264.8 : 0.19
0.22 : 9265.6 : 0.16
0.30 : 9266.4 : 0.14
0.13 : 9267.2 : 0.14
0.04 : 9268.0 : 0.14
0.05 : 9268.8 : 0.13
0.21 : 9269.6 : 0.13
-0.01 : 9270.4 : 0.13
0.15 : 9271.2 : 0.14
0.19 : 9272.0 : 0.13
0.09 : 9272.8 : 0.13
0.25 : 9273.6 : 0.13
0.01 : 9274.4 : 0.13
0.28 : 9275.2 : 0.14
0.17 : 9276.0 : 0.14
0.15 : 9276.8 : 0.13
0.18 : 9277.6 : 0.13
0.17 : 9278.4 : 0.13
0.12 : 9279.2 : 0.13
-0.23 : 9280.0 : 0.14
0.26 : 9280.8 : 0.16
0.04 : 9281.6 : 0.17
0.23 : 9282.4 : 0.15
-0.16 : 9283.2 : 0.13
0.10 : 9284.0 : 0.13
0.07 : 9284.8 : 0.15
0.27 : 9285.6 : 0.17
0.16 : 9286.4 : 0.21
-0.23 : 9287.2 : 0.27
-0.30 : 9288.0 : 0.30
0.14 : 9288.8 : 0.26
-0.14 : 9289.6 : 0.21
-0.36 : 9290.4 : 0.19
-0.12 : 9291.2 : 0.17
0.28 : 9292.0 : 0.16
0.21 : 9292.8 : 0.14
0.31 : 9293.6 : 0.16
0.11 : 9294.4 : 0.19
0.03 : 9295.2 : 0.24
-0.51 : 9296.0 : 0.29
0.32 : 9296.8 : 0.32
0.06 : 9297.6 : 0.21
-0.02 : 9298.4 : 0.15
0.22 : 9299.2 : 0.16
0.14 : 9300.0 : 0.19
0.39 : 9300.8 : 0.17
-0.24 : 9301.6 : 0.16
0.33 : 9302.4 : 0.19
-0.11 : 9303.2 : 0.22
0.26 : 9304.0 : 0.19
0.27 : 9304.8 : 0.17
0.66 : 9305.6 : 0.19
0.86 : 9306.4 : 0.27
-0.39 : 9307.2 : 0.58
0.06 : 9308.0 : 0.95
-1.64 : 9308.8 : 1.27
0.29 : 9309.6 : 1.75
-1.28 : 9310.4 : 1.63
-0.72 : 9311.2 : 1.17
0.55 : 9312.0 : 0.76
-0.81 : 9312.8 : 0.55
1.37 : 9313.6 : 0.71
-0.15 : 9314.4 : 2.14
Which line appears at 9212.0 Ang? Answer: [O III]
